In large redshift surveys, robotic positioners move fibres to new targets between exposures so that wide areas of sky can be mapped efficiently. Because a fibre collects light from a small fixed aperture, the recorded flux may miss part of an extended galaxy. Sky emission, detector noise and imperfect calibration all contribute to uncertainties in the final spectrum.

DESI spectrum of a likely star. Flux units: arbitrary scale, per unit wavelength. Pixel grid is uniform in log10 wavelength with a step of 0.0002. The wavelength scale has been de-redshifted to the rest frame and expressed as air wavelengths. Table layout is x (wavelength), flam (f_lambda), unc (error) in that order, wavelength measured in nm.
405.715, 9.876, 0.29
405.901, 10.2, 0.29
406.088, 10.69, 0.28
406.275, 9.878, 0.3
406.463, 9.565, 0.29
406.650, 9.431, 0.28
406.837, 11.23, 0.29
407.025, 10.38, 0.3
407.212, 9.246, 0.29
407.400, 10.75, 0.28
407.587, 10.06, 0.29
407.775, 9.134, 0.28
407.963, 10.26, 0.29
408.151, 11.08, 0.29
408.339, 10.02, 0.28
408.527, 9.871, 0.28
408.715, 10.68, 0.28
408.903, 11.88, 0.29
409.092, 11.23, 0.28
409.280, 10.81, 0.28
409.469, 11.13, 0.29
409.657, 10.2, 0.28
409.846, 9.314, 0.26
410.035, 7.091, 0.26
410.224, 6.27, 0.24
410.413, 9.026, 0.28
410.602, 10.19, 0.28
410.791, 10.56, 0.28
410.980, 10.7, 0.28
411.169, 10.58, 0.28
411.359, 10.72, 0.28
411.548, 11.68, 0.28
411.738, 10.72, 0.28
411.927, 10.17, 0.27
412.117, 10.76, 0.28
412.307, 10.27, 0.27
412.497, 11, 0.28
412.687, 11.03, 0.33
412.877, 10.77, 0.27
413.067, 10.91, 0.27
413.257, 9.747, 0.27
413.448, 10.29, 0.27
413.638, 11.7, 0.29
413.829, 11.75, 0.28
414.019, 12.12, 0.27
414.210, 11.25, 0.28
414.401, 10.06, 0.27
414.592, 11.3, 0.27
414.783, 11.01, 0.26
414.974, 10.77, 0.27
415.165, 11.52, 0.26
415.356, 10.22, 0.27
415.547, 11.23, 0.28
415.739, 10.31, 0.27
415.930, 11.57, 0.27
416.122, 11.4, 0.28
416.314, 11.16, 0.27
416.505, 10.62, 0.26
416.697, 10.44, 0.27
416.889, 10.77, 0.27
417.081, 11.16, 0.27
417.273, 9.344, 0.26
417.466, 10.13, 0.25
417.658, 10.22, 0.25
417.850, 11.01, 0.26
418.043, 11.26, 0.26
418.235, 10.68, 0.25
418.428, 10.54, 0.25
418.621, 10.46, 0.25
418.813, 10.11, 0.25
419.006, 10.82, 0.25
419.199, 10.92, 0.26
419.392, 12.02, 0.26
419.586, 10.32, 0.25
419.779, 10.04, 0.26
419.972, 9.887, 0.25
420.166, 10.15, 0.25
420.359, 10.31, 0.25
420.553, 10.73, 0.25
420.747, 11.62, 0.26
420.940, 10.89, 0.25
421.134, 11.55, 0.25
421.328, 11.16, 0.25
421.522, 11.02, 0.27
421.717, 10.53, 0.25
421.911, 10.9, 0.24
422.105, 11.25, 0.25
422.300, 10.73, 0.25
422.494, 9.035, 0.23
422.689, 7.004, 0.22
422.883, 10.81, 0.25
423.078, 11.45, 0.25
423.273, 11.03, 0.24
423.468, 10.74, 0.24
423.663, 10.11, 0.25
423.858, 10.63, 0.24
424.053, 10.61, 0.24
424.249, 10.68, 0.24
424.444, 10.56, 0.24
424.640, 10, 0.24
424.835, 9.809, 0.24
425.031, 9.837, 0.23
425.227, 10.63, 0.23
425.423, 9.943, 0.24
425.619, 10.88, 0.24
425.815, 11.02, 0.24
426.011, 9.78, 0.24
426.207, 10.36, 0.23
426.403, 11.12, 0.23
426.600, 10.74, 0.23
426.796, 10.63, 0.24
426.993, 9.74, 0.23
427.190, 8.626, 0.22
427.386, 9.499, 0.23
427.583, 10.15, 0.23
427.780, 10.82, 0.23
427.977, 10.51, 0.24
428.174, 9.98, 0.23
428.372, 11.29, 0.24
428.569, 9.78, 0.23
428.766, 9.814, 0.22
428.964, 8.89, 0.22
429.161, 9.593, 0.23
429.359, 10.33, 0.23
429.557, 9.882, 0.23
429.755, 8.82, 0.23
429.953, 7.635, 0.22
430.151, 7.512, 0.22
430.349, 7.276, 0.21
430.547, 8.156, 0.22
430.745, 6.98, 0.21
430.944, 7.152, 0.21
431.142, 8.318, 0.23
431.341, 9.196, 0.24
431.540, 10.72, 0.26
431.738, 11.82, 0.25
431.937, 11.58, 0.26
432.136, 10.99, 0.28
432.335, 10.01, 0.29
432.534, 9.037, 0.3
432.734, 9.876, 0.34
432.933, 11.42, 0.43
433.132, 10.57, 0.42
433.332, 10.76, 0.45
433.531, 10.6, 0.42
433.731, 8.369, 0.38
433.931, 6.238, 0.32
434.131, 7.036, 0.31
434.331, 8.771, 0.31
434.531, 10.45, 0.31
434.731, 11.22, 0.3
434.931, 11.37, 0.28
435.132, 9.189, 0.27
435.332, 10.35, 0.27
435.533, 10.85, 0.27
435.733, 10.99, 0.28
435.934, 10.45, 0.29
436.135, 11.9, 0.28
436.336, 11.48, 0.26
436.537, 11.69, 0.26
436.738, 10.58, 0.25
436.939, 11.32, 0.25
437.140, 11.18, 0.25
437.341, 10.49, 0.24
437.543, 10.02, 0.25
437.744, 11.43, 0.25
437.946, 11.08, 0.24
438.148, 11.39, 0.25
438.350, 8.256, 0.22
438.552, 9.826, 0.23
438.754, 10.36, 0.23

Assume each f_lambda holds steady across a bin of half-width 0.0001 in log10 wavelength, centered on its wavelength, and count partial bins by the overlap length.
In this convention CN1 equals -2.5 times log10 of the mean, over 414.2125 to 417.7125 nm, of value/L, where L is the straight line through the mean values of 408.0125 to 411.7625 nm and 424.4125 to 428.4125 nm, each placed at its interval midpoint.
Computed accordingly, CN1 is -0.06 mag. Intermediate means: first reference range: 10.2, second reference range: 10.3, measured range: 10.8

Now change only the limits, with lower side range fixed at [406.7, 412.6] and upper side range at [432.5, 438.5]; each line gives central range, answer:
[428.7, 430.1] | 0.12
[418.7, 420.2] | -0.03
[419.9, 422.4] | -0.06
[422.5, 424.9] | 0.00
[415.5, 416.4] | -0.09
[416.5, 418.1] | -0.03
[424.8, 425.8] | 0.00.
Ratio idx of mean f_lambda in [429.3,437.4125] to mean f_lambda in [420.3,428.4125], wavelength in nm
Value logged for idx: 0.94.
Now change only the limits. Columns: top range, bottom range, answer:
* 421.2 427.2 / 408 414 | 1.00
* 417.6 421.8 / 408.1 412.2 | 1.05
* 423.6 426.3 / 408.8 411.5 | 1.03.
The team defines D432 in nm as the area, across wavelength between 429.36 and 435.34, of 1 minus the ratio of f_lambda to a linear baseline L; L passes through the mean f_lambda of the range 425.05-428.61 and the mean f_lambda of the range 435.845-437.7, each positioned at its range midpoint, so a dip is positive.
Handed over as 0.74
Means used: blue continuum 10.3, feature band 9.38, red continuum 11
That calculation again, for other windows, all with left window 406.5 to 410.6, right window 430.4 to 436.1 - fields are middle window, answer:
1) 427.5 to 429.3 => -0.058 nm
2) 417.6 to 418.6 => -0.088 nm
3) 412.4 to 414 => -0.168 nm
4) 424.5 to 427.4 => -0.118 nm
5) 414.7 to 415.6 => -0.095 nm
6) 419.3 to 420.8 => -0.114 nm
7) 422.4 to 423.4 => -0.007 nm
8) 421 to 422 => -0.121 nm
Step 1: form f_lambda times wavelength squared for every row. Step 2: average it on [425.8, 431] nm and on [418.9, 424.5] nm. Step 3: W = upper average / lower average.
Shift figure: 0.92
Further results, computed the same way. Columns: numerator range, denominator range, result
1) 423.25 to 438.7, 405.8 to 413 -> 1.09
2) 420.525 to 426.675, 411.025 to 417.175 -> 1.01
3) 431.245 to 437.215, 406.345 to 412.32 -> 1.15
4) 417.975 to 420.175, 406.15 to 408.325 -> 1.11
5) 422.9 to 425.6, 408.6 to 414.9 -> 1.06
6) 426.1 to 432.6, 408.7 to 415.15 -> 0.99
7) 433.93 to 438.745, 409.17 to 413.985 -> 1.13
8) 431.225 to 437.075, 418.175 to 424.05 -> 1.04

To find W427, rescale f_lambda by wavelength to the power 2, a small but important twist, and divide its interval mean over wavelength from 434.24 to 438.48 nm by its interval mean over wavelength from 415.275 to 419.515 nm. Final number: 1.09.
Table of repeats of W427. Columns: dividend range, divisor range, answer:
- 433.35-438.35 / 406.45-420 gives 1.09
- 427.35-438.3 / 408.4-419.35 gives 1.03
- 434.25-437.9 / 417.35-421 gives 1.10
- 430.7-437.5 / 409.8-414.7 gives 1.08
